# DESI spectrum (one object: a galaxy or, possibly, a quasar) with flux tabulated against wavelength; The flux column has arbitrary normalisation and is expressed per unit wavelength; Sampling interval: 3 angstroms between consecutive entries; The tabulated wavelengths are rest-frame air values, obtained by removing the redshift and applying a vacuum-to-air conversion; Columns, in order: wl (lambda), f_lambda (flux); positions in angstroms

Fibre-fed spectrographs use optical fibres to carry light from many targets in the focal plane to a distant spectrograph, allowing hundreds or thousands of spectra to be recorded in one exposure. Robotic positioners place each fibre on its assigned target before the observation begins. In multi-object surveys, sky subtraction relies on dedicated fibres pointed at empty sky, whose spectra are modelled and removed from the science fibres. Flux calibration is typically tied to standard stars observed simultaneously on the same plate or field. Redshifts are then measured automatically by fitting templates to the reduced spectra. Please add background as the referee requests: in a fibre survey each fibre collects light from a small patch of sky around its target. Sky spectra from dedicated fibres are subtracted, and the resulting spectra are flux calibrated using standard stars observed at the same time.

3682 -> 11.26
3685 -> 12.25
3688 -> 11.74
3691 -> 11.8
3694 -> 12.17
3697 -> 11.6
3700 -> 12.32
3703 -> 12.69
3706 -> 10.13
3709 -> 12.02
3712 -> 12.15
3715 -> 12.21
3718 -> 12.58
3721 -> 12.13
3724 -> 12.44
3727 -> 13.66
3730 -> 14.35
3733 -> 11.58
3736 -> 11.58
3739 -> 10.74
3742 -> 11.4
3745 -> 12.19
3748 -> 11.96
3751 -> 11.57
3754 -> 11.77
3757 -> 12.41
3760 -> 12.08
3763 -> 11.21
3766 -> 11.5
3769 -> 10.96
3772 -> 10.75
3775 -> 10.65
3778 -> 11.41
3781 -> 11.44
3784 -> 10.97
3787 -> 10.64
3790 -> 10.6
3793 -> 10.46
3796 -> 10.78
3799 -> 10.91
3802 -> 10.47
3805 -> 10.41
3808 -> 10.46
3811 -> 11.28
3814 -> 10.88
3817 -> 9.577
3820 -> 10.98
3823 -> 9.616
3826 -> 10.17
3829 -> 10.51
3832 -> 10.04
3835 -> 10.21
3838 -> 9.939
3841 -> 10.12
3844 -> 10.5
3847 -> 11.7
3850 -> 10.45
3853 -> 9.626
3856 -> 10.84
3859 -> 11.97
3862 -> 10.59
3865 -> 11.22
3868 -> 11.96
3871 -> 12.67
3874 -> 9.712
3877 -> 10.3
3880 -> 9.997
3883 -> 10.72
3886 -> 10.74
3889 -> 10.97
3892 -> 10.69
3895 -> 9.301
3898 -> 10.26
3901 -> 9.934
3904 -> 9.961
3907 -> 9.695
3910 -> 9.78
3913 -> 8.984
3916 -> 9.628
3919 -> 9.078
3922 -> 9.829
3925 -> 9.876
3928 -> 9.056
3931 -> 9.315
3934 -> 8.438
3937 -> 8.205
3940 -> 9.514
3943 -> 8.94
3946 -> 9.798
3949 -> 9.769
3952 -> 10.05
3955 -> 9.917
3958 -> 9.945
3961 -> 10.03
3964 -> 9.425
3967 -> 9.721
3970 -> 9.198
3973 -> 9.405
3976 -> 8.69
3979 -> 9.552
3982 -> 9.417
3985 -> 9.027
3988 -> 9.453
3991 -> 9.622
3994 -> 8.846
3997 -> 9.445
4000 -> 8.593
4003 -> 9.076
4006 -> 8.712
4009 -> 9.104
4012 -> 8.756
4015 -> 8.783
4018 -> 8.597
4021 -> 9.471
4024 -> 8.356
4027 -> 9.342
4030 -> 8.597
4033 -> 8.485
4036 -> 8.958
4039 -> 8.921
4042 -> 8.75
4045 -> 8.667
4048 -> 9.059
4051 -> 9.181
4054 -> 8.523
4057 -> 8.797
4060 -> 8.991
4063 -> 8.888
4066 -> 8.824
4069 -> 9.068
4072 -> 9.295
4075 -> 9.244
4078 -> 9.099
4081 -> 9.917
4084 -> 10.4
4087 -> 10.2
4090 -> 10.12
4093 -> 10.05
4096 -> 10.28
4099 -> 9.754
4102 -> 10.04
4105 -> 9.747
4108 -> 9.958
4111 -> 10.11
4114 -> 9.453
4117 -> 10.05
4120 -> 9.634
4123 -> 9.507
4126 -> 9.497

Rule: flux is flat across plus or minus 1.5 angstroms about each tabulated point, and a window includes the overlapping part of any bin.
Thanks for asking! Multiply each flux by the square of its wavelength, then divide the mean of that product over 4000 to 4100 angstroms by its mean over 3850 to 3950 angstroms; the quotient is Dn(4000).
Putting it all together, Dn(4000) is 0.98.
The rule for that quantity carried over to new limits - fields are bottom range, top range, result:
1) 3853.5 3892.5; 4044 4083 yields 0.91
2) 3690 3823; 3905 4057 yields 0.90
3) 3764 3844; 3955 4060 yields 0.95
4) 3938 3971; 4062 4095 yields 1.06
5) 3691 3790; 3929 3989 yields 0.89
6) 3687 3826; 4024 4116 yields 0.96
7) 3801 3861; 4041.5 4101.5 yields 1.01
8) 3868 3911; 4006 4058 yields 0.91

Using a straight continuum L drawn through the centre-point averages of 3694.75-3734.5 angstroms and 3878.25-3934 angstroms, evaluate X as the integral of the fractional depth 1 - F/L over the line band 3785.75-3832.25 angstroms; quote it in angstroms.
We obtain 2.5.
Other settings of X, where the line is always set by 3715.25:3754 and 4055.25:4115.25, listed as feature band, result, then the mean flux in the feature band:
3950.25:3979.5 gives 2.5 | 9.6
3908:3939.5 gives 4.5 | 9.24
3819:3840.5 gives 2.4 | 10.2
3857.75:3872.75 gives -0.6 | 11.6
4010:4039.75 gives 3.6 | 8.83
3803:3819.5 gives 1.5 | 10.5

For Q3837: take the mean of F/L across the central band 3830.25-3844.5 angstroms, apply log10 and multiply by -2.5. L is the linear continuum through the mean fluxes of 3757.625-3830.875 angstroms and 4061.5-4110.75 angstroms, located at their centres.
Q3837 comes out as 0.05 mag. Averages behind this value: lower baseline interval 10.8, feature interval 10.1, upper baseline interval 9.69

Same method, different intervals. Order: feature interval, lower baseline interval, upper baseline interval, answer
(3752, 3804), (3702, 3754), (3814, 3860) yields 0.02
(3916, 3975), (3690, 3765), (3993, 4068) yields 0.03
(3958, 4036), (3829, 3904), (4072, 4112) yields 0.12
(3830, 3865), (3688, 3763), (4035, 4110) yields 0.05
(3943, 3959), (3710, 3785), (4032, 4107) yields 0.05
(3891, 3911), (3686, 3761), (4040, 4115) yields 0.09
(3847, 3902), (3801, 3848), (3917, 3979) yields -0.07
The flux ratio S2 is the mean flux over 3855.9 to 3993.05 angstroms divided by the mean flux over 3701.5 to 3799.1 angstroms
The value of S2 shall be 0.85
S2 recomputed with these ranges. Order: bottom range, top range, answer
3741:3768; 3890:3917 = 0.83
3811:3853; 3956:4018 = 0.89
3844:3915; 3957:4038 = 0.87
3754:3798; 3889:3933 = 0.87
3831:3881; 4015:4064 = 0.83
